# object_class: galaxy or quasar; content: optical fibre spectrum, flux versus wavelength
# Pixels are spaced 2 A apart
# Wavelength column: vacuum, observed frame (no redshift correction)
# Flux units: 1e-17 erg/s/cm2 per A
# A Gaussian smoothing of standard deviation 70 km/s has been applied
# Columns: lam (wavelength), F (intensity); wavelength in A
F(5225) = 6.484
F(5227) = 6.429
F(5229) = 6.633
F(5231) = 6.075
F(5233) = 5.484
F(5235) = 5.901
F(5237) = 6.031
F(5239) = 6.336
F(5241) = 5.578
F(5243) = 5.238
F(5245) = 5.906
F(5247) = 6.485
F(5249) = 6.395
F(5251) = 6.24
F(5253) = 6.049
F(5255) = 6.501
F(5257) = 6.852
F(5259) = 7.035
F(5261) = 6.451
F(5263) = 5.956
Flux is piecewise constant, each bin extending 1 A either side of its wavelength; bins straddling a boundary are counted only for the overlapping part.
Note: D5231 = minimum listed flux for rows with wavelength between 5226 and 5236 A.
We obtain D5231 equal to 5.484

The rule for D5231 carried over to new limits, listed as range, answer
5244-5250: 5.906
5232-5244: 5.238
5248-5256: 6.049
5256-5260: 6.852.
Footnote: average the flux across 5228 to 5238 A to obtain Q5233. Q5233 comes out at 6.02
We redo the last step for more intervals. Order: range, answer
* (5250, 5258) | 6.41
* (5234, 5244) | 5.82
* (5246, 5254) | 6.29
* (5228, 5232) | 6.35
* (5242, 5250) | 6.01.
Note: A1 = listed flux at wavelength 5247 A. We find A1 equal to 6.485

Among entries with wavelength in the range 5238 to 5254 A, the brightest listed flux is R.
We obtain 6.485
